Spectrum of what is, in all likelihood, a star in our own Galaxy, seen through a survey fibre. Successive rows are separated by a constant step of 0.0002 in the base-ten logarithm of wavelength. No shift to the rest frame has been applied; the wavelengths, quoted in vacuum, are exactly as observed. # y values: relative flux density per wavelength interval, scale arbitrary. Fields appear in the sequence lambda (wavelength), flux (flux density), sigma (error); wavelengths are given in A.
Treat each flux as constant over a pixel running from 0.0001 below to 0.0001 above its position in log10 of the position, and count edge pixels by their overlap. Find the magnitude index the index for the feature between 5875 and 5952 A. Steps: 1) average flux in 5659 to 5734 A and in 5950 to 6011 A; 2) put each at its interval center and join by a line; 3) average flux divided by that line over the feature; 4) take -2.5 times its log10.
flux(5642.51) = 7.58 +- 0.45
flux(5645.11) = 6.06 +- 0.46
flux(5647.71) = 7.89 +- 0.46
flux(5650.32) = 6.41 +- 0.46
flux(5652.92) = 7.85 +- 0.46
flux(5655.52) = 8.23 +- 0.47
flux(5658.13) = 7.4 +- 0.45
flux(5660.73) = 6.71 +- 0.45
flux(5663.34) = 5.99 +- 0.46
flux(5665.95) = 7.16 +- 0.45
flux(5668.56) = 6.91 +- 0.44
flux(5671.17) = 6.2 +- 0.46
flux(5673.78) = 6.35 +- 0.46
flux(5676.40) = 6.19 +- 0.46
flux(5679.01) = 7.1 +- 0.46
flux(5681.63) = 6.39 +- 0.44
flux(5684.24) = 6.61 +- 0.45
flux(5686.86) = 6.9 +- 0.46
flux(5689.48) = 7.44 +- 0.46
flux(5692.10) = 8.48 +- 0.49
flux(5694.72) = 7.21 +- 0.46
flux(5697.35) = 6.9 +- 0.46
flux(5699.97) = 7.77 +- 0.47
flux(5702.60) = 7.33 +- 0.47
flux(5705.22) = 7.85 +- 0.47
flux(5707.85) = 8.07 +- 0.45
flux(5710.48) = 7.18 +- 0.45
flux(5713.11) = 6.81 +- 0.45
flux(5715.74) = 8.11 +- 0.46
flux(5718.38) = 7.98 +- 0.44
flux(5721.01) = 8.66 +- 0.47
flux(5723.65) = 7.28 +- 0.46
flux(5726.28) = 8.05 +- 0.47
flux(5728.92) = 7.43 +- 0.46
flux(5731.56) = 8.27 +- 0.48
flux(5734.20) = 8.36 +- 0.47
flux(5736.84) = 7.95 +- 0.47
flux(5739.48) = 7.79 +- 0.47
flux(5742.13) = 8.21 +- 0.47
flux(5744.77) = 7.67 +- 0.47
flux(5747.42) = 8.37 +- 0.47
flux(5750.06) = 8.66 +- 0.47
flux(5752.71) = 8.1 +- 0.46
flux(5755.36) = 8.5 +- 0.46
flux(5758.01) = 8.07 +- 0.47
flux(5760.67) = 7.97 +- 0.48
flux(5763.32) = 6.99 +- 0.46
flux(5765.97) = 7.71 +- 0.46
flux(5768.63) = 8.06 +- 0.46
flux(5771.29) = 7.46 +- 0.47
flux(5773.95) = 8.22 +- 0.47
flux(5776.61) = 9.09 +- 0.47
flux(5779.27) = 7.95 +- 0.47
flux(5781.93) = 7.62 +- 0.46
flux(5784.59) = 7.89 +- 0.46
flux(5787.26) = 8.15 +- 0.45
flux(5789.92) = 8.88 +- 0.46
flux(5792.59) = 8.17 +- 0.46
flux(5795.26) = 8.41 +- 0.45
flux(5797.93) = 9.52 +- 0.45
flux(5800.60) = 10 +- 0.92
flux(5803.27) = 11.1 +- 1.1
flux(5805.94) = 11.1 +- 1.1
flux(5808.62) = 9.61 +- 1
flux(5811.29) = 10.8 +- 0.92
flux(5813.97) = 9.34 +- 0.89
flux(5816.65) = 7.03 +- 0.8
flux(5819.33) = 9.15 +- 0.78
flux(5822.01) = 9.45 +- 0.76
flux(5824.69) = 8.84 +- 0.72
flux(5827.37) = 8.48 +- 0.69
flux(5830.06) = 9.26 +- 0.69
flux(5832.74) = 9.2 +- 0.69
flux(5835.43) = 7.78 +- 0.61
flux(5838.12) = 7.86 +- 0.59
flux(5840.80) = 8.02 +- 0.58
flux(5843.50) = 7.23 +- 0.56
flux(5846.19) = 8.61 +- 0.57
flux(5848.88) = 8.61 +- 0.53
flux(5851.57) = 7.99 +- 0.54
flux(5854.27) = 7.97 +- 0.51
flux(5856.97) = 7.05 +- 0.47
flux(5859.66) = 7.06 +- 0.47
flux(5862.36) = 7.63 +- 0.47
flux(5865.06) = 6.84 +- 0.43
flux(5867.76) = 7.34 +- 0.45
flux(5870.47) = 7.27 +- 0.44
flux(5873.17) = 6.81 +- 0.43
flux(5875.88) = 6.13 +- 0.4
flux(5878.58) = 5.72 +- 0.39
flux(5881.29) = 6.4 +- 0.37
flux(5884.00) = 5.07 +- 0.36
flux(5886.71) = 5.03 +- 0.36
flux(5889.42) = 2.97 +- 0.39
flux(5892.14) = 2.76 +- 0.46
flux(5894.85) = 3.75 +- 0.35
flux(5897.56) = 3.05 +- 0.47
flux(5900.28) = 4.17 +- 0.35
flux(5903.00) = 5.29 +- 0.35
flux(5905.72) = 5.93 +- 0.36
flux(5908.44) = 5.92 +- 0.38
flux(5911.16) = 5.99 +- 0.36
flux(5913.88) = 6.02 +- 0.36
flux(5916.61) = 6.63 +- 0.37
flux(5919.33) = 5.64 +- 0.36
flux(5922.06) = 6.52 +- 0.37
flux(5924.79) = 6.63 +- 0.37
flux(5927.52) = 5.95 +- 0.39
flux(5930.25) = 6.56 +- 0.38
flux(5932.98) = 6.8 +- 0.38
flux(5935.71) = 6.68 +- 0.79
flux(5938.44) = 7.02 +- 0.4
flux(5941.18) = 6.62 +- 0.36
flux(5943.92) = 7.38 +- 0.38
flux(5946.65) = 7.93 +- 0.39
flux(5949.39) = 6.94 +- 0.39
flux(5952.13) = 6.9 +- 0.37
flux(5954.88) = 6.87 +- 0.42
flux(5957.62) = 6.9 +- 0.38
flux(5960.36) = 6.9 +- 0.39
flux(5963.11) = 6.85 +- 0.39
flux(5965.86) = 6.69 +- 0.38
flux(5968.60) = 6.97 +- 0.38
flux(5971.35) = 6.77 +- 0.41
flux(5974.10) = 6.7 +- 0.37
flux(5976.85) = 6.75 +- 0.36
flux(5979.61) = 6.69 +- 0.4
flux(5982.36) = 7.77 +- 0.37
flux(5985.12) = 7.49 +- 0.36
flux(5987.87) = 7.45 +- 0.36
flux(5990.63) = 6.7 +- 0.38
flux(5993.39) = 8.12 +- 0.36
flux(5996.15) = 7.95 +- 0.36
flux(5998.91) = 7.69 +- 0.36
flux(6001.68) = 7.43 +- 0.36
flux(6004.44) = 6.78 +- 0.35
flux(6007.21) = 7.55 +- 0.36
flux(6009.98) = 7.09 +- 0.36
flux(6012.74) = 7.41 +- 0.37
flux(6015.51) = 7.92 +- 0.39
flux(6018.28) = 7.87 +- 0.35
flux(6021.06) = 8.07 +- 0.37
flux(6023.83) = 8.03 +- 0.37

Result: 0.23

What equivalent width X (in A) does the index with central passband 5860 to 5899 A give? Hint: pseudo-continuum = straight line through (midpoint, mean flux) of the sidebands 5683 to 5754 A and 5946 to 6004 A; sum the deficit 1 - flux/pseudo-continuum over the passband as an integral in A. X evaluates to 9.8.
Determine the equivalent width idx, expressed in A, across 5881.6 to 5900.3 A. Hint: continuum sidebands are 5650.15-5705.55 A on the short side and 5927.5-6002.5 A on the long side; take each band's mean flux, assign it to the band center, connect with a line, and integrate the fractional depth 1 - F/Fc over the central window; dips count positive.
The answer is 8.26 A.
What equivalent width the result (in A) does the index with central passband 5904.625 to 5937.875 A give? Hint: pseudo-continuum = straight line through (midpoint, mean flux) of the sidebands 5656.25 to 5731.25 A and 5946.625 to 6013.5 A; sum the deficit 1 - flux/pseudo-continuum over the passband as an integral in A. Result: 4.1 A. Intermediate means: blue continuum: 7.25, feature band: 6.29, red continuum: 7.15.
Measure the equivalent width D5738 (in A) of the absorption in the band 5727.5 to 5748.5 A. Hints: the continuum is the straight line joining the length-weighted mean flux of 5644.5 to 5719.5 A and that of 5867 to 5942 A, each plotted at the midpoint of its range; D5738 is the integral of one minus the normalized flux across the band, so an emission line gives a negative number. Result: -3.7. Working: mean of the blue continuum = 7.16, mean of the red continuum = 5.72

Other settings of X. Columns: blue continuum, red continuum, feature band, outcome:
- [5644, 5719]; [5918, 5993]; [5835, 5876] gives -3.4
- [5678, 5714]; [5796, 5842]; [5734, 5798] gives 1.9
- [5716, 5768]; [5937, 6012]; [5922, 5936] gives 1.5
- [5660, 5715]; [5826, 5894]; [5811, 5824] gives -3.7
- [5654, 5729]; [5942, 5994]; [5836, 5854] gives -2.2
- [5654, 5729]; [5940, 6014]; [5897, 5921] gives 5.6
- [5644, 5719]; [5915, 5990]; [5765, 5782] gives -2.4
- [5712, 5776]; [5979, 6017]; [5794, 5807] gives -3.6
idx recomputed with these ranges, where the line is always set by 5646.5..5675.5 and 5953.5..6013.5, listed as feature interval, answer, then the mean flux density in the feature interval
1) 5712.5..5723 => -1.3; 7.92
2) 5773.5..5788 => -2.3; 8.15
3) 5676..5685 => 0.5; 6.61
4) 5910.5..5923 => 1.7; 6.16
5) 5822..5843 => -4.2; 8.5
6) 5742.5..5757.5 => -2.6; 8.25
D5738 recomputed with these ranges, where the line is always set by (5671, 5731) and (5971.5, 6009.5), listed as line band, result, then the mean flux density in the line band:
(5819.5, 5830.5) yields -2.5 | 9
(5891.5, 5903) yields 5.7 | 3.7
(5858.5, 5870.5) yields 0.1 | 7.22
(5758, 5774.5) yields -0.9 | 7.74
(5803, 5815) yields -5.0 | 10.4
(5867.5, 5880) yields 1.2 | 6.59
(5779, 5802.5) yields -4.1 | 8.6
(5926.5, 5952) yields 1.4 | 6.89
